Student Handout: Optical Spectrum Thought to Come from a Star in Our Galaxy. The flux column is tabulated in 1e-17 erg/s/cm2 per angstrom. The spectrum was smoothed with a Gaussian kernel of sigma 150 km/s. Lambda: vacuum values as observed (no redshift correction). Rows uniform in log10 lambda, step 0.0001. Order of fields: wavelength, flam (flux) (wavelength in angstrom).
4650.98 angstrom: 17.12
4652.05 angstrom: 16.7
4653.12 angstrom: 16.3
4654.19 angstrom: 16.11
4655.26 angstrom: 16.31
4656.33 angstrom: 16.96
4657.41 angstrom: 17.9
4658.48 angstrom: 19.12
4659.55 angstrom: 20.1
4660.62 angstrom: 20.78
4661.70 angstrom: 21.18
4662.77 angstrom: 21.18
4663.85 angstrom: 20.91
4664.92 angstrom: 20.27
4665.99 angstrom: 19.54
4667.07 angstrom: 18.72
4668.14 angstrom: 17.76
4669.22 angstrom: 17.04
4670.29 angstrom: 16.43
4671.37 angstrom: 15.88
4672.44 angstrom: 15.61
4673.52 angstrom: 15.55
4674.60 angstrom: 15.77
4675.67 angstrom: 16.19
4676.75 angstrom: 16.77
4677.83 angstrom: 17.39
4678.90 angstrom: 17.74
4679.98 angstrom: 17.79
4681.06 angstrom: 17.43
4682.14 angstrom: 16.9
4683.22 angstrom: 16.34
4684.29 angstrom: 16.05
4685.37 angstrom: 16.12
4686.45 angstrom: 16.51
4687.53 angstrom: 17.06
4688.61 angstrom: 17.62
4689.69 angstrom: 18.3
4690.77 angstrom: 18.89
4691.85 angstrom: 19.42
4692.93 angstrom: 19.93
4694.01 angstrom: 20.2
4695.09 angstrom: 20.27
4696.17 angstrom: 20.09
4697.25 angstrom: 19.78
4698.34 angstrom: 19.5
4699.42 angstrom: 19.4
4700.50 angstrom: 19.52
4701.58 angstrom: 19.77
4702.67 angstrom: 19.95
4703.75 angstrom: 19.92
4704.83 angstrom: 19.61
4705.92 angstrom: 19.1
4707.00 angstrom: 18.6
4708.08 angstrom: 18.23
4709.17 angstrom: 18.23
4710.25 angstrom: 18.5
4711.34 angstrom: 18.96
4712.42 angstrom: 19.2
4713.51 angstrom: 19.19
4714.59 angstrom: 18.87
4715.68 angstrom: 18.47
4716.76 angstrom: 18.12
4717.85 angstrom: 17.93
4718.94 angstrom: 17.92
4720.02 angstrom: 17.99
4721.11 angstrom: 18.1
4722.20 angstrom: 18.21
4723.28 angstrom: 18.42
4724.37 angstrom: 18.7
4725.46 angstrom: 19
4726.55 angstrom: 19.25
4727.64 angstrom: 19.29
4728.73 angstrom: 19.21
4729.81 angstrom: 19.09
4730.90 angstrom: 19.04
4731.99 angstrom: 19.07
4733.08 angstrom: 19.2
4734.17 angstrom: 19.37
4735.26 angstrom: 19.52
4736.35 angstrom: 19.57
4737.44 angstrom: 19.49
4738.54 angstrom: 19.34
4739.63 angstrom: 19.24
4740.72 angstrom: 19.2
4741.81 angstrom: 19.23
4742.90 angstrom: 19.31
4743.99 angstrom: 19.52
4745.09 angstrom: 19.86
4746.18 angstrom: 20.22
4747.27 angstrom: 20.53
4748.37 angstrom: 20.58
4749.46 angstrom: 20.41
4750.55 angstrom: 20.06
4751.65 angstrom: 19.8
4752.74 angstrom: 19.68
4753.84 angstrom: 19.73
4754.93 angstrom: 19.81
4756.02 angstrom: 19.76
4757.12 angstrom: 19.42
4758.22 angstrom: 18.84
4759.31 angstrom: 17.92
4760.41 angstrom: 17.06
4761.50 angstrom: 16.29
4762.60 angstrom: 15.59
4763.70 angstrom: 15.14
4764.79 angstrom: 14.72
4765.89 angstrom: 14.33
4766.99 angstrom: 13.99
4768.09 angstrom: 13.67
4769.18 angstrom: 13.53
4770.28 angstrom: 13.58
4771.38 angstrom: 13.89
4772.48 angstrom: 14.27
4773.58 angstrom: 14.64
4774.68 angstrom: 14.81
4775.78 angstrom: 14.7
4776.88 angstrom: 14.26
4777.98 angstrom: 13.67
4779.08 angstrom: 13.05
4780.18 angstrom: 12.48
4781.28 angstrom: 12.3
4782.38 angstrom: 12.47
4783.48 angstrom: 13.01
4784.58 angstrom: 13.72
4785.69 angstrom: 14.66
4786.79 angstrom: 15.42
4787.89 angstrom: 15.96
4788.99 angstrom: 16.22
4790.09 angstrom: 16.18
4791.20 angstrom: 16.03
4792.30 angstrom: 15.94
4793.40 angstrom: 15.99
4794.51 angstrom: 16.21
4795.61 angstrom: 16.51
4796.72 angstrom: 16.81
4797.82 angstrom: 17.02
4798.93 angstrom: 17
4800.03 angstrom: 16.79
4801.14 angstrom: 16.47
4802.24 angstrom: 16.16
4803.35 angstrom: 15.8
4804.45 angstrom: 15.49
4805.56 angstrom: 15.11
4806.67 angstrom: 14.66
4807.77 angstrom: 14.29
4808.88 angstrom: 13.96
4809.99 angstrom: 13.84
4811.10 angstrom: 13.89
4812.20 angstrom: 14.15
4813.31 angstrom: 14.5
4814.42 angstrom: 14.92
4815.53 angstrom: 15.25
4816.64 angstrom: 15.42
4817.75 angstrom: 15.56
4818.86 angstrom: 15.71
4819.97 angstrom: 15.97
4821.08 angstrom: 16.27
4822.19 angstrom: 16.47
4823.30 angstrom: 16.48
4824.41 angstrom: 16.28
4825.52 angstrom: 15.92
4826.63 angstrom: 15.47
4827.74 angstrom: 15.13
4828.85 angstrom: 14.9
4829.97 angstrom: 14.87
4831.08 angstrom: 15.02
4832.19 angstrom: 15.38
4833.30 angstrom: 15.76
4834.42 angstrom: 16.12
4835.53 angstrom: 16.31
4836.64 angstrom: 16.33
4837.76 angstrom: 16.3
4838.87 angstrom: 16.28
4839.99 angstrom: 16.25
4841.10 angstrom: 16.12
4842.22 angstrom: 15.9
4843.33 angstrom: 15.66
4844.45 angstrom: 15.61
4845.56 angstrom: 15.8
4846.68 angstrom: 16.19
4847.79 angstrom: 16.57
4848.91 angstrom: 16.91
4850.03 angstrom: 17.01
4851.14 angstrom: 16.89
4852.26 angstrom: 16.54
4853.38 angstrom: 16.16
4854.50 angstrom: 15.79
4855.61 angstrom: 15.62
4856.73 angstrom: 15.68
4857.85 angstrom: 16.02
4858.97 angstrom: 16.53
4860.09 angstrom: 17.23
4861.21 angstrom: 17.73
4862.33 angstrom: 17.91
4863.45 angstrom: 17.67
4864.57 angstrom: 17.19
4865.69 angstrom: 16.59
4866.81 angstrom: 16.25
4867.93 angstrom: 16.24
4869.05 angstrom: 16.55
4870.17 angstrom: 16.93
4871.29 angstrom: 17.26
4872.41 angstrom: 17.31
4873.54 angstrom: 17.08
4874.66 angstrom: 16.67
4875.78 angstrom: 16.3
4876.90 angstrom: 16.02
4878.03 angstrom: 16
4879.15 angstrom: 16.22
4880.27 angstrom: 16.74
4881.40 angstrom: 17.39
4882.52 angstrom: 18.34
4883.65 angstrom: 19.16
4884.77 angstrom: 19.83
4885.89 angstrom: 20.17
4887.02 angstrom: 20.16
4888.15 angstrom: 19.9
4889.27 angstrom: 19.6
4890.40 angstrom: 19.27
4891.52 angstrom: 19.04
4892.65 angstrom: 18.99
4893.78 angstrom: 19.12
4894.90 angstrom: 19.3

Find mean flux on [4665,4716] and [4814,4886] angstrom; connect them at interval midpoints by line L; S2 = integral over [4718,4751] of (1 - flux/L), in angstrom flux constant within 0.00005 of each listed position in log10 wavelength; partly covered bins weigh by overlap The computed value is -2.9 angstrom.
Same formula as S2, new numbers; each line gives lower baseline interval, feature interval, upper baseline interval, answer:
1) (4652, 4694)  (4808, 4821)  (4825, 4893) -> 1.7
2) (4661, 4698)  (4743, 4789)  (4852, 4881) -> 2.9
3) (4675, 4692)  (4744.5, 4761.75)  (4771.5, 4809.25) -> -3.9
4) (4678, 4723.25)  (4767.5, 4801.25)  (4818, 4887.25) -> 5.0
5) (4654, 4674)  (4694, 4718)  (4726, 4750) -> -0.2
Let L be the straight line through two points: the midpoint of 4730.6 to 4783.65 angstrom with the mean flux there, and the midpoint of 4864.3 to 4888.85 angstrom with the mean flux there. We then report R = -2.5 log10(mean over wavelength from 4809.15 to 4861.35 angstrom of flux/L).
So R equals 0.10 mag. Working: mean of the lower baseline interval 17.1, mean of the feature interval 15.8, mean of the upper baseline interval 17.5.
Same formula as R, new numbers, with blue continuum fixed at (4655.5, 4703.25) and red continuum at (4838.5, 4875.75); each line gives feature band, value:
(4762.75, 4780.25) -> 0.23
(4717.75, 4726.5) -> -0.03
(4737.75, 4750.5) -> -0.12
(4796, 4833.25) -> 0.10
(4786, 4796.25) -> 0.08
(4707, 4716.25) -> -0.04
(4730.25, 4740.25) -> -0.09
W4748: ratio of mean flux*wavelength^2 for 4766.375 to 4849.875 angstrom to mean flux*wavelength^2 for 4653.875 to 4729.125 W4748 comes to 0.9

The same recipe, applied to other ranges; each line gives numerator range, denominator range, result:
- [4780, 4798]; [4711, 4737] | 0.83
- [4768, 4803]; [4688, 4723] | 0.81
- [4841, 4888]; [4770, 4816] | 1.17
